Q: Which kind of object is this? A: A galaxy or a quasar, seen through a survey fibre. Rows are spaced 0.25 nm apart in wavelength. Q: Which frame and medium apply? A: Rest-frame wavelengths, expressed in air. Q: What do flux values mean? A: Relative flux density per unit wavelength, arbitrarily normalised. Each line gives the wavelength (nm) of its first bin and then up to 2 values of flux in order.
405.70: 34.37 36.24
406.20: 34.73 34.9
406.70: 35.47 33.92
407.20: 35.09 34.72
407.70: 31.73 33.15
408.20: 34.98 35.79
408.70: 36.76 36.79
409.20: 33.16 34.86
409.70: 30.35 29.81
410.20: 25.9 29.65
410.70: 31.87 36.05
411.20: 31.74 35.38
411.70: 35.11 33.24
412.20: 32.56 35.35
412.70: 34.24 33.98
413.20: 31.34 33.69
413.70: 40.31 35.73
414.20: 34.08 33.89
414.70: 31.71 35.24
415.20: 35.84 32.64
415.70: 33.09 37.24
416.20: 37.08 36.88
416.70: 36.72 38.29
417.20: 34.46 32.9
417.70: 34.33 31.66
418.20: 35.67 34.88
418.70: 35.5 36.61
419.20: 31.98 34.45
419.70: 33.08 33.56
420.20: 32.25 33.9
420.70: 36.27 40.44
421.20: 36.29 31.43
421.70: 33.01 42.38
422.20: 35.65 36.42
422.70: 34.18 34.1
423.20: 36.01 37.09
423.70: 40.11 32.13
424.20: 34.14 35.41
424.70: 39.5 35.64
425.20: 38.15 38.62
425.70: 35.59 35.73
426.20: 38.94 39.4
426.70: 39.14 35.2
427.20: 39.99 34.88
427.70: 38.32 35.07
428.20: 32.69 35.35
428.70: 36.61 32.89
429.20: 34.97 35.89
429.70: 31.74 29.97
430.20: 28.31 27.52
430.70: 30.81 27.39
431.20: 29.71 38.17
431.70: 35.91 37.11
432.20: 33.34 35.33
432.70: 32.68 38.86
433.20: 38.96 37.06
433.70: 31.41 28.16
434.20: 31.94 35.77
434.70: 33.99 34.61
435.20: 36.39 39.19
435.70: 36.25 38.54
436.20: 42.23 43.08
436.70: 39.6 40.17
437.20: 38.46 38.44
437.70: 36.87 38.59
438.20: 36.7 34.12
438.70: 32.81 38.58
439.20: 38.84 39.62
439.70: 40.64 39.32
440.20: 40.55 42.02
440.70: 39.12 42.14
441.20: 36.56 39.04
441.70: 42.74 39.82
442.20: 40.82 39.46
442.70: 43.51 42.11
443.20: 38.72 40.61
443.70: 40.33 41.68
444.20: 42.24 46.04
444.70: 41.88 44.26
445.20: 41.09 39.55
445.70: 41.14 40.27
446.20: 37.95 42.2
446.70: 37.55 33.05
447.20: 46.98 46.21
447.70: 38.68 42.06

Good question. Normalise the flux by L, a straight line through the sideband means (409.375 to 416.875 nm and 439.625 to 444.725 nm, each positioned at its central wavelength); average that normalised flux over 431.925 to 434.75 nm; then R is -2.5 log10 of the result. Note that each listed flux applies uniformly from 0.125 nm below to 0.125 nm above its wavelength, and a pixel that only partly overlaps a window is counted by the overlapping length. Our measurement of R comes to 0.127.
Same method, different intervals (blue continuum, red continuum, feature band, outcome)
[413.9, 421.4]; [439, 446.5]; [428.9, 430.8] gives 0.20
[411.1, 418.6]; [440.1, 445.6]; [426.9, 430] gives 0.08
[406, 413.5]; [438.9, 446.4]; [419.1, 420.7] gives 0.07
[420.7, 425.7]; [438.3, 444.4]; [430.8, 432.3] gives 0.13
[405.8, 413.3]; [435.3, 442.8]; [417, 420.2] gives 0.04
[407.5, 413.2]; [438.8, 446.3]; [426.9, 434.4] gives 0.12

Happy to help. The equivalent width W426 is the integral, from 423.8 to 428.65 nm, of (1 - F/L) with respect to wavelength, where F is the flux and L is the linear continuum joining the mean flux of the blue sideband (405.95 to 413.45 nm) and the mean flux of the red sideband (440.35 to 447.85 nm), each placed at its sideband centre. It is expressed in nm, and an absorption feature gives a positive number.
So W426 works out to 0.07 nm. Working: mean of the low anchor 33.6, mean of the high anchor 40.9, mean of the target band 36.5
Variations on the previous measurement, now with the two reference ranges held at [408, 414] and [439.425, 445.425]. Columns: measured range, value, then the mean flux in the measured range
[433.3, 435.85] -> 0.30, 34.6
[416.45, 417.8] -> -0.02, 35.5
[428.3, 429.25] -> 0.07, 34.9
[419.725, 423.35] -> 0.08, 35.4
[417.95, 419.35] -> 0.03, 34.6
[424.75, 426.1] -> 0.00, 36.9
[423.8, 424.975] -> 0.04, 35.4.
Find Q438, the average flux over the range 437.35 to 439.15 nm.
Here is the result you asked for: 36.7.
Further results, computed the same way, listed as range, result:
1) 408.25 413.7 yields 33.4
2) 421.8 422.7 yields 37.5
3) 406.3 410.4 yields 33.5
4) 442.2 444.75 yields 41.6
